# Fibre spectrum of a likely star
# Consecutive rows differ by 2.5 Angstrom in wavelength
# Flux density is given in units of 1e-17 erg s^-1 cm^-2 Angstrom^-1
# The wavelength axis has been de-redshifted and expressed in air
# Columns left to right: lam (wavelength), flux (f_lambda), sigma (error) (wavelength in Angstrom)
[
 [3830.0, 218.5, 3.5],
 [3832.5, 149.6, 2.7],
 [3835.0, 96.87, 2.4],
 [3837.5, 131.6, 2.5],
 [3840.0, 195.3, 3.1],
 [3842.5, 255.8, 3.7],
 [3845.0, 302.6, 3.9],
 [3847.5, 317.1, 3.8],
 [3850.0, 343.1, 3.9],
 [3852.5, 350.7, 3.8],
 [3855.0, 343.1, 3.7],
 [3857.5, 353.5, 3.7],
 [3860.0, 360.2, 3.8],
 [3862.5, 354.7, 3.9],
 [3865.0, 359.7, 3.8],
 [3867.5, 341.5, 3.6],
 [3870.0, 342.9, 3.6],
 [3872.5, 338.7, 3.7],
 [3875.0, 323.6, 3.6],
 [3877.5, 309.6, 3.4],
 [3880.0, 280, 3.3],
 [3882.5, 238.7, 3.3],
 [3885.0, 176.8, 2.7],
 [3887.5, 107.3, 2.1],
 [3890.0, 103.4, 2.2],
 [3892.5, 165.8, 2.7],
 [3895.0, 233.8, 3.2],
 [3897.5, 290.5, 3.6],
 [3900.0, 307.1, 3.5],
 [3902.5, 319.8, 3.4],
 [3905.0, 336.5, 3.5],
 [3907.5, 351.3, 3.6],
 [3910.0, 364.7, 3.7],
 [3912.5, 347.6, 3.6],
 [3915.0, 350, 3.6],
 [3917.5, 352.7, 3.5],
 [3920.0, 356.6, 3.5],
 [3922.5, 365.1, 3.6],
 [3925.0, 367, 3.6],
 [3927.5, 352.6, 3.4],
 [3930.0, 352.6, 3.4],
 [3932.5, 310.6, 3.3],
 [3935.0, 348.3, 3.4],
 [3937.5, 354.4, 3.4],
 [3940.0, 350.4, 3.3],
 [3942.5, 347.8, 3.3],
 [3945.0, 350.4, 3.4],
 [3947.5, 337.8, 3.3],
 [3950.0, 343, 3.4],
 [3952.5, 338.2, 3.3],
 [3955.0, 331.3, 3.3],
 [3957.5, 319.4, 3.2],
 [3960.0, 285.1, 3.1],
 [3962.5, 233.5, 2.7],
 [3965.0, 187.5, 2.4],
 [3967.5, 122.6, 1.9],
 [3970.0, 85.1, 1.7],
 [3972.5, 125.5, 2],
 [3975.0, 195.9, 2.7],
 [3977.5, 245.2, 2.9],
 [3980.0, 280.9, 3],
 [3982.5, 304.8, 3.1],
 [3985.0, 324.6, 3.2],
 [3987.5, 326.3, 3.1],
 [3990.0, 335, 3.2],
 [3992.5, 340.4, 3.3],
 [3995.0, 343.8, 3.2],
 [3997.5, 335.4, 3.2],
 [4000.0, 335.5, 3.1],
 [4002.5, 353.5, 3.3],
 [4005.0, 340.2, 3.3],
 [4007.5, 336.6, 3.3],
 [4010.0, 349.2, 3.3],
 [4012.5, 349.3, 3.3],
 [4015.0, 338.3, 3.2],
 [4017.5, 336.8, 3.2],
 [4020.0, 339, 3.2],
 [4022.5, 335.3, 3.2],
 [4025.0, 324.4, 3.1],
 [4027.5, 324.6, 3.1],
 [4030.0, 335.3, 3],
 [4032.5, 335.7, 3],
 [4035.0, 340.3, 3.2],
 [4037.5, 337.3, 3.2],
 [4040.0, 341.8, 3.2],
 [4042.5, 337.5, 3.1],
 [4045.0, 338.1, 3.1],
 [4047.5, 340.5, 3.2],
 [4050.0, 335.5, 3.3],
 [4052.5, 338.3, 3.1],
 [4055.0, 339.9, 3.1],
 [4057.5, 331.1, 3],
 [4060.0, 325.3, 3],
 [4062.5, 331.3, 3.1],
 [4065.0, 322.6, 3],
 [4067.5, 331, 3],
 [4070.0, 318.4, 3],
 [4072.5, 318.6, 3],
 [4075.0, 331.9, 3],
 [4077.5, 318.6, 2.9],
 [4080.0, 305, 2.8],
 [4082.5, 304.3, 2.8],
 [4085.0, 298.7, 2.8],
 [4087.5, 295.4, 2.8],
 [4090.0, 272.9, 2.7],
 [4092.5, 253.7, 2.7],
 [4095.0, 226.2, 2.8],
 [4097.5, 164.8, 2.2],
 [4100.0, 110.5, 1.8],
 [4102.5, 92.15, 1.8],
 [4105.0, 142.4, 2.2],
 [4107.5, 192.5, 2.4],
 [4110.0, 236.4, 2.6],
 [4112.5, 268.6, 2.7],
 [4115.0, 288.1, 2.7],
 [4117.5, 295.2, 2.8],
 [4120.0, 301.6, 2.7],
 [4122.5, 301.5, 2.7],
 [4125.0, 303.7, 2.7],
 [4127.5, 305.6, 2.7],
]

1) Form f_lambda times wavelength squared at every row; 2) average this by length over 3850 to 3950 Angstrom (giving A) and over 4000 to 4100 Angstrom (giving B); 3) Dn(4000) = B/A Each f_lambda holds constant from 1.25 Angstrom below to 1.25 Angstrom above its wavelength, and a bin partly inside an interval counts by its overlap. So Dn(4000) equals 1.08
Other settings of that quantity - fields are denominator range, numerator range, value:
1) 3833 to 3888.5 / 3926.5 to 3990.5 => 1.07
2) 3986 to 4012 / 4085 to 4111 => 0.63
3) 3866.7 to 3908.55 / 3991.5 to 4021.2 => 1.36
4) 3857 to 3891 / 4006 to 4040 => 1.28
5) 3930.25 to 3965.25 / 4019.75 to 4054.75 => 1.09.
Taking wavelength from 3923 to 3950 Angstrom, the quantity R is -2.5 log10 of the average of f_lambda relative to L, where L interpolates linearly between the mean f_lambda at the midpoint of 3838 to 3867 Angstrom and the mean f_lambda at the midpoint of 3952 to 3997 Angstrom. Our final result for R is -0.24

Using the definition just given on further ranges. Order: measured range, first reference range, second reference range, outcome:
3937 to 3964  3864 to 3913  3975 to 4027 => -0.07 mag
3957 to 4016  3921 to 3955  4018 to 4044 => 0.20 mag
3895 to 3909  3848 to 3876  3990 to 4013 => 0.10 mag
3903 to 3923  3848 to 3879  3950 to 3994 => -0.15 mag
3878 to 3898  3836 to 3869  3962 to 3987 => 0.36 mag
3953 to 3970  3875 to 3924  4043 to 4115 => 0.18 mag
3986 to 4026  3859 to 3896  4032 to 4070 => -0.07 mag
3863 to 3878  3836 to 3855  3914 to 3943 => -0.14 mag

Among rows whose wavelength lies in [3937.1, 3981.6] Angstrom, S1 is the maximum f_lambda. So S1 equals 354.4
